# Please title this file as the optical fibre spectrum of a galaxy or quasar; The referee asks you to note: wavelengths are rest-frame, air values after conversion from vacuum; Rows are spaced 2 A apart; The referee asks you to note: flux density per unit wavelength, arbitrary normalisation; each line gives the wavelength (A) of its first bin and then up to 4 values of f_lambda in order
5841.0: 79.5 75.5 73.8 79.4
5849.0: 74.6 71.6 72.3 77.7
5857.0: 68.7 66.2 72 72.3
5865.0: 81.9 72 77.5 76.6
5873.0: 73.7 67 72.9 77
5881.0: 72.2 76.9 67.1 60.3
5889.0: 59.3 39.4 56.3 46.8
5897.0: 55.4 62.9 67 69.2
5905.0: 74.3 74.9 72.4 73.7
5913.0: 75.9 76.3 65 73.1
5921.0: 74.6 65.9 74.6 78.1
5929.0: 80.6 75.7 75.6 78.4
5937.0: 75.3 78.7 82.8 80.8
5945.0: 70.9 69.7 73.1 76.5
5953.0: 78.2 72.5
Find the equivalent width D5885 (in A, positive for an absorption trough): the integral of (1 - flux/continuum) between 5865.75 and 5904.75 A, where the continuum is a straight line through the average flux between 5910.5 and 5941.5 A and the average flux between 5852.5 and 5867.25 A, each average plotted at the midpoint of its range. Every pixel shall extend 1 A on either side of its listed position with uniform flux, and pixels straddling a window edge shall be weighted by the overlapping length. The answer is 4.1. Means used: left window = 73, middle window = 66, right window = 75.2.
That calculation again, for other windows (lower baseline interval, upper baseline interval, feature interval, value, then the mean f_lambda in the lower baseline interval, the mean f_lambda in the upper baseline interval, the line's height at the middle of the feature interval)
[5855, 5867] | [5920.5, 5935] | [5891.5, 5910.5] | 2.6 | 72.7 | 75.3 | 74.2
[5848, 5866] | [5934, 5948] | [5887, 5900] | 3.6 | 73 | 76.7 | 74.6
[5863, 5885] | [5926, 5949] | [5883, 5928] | 5.3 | 74.3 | 76.8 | 75.5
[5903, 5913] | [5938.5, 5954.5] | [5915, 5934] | 0.2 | 73.6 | 76.1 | 74.7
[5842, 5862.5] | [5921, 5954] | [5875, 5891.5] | 1.7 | 73.2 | 75.9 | 74.2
